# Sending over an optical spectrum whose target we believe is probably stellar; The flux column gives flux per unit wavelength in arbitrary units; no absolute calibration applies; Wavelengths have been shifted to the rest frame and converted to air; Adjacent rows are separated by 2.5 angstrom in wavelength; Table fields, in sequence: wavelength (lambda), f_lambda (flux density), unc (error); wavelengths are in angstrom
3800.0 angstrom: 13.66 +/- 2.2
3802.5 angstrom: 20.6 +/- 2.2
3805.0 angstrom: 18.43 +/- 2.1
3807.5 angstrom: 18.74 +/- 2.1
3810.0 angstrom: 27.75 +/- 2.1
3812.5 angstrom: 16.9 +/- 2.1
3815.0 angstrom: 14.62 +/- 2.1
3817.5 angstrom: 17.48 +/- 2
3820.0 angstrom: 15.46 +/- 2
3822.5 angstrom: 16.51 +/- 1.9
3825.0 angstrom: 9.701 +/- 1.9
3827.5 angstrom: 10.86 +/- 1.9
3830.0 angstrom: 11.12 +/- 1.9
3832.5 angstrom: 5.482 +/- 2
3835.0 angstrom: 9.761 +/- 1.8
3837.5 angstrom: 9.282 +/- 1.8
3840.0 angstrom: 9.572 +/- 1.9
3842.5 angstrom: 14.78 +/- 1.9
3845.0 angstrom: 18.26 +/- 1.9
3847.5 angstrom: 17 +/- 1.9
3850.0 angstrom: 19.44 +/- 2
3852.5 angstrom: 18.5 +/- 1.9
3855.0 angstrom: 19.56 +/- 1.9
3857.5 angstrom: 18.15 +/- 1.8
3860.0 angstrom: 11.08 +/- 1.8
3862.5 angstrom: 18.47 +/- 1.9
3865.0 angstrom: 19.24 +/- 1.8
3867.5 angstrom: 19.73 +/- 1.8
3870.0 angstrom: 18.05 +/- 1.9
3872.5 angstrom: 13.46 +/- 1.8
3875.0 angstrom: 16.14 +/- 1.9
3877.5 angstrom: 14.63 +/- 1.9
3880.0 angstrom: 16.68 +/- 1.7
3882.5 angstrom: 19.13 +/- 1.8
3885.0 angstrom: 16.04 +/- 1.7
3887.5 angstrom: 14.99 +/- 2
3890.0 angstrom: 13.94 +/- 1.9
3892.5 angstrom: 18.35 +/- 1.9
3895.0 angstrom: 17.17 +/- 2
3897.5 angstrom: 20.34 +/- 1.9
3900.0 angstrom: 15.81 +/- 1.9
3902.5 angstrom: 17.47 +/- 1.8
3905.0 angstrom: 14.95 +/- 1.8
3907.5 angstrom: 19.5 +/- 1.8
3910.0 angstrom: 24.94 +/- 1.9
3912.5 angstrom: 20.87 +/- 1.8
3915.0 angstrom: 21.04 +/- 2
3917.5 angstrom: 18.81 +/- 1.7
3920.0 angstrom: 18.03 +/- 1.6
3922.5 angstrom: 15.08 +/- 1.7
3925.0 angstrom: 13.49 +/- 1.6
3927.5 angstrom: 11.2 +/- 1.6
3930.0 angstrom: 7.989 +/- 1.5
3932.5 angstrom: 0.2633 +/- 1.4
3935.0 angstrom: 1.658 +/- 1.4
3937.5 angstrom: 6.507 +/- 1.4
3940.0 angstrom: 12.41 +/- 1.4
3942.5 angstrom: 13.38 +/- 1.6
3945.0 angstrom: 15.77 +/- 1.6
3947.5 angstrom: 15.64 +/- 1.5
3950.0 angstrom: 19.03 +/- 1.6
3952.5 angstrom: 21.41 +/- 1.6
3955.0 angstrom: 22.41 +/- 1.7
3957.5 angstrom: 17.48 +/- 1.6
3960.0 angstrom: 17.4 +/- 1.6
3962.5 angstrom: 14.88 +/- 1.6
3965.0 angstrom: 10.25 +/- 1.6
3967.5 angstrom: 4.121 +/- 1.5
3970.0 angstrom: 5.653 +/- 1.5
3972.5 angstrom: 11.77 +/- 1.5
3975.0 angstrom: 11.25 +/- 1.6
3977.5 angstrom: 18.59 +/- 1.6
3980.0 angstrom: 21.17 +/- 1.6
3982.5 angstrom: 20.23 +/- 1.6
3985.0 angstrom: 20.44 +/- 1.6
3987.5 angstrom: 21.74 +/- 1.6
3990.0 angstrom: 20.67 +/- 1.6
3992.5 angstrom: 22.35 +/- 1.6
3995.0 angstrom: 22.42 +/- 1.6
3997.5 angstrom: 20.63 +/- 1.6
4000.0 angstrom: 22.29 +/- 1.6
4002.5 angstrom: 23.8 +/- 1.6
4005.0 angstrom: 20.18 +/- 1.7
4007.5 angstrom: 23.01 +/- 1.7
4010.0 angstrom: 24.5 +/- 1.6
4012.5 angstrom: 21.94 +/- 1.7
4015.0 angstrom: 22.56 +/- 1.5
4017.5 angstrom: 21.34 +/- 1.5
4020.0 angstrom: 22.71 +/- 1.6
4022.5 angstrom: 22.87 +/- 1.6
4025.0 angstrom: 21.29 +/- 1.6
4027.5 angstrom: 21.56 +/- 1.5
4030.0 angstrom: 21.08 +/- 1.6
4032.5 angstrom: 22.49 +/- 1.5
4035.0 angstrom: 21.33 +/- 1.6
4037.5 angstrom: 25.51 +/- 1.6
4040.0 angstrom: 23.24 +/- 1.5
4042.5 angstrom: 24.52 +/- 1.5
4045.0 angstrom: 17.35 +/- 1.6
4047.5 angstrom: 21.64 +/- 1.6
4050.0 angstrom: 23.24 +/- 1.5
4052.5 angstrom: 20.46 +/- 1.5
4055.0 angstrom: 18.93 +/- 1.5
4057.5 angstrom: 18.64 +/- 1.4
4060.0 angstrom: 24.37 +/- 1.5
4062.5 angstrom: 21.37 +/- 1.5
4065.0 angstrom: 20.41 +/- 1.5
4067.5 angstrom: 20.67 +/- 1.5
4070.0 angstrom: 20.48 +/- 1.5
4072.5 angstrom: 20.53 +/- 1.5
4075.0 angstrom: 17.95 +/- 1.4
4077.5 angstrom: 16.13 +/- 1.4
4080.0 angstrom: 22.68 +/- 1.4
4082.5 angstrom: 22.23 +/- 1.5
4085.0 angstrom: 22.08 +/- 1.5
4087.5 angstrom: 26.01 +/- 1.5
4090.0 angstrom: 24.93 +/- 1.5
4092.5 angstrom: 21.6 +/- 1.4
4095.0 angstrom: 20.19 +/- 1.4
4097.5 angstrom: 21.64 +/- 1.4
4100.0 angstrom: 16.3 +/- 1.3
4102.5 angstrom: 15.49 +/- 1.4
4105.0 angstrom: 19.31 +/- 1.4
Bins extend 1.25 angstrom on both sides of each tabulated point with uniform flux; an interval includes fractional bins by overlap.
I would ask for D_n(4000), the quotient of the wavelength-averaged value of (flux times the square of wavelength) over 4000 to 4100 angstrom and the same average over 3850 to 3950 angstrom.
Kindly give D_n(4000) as 1.5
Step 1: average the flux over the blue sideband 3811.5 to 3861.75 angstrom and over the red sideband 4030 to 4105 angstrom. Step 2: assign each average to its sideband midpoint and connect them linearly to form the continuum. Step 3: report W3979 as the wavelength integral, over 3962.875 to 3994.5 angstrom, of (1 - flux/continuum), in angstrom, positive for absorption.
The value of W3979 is 4.6 angstrom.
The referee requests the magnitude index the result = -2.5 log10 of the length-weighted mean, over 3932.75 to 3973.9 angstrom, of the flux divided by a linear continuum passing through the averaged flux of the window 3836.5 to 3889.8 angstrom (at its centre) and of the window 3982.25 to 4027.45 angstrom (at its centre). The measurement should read 0.481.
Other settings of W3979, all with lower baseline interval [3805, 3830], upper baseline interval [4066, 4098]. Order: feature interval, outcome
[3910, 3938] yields 8.0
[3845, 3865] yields -0.7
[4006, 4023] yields -2.2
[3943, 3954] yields 0.6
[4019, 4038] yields -1.8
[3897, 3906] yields 0.5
